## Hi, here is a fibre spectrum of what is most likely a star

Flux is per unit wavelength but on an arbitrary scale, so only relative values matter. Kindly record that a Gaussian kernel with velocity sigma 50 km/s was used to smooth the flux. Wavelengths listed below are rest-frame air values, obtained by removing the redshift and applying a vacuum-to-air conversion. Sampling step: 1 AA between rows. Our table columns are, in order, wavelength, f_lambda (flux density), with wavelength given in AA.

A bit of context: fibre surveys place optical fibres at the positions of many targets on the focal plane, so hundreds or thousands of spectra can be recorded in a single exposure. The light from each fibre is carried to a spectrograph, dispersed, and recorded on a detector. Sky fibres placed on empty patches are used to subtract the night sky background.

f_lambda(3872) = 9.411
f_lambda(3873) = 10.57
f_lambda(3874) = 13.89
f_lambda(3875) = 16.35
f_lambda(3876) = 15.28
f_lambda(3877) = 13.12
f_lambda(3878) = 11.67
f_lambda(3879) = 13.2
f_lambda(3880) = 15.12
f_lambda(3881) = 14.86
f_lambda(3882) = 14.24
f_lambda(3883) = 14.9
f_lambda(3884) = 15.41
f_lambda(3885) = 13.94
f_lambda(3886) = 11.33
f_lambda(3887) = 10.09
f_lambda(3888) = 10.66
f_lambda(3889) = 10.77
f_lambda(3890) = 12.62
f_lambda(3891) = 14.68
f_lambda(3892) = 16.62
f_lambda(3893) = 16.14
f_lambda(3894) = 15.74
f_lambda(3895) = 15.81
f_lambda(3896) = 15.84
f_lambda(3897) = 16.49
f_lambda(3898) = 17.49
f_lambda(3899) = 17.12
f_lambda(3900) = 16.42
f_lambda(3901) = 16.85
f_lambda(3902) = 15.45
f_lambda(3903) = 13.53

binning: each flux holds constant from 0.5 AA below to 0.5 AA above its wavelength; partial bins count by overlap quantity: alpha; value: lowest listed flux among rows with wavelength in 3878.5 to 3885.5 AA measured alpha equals 13.2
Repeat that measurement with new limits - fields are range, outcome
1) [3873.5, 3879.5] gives 11.67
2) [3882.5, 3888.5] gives 10.09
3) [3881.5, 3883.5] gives 14.24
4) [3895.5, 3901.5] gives 15.84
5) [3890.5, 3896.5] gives 14.68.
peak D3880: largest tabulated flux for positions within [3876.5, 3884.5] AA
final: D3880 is 15.41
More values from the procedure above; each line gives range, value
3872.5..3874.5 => 13.89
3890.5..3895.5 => 16.62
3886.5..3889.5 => 10.77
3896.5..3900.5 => 17.49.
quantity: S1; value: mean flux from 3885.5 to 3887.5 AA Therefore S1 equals 10.7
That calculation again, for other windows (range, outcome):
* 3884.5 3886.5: 12.6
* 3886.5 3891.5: 11.8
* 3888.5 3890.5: 11.7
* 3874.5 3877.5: 14.9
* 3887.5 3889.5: 10.7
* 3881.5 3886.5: 14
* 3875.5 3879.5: 13.3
